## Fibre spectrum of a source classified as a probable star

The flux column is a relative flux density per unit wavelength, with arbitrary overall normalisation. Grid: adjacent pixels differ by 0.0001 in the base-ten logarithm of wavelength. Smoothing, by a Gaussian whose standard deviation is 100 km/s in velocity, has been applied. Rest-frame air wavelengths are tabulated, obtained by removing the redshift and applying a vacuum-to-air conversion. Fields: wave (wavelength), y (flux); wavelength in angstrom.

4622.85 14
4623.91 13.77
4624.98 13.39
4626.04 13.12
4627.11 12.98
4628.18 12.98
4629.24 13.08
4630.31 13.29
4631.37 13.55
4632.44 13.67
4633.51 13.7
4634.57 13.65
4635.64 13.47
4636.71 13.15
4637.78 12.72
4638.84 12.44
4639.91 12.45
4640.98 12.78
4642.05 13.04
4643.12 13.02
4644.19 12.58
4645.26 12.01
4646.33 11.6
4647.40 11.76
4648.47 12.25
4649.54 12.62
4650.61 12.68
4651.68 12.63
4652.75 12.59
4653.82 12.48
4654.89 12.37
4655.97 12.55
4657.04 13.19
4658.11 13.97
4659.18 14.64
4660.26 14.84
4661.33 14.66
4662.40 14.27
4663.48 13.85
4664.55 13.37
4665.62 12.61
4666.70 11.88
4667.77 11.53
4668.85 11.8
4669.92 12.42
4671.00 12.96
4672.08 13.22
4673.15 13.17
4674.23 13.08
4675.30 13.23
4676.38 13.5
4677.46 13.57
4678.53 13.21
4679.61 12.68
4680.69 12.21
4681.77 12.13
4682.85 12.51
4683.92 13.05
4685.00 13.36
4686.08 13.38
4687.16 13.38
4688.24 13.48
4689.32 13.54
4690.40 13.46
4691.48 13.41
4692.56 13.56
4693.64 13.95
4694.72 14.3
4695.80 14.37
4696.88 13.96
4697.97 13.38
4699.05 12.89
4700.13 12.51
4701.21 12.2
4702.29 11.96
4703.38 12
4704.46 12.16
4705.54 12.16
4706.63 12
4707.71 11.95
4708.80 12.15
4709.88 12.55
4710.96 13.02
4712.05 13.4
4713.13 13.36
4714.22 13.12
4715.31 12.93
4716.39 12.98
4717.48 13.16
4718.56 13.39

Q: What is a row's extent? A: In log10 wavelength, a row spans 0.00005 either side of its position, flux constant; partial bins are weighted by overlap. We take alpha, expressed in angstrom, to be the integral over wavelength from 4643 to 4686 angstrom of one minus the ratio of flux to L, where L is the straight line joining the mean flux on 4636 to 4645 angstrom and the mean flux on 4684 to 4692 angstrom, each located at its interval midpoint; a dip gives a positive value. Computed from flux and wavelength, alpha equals 0.6 angstrom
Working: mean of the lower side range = 12.8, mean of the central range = 12.9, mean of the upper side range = 13.4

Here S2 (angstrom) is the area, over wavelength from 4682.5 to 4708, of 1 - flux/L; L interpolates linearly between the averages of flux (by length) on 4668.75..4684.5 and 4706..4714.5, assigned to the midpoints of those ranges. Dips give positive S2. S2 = -0.57 angstrom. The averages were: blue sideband 12.9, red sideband 12.7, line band 13.1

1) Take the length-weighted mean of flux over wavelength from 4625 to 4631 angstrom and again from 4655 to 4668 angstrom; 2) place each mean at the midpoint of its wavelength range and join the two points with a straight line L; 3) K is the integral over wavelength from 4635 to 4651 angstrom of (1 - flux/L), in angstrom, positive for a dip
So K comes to 0.8 angstrom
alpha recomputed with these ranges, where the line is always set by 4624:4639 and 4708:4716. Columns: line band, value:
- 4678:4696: -0.4 angstrom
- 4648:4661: 0.1 angstrom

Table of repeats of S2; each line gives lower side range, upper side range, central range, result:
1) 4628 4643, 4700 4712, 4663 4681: -0.2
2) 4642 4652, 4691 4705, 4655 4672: -0.8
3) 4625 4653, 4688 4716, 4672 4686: -0.1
